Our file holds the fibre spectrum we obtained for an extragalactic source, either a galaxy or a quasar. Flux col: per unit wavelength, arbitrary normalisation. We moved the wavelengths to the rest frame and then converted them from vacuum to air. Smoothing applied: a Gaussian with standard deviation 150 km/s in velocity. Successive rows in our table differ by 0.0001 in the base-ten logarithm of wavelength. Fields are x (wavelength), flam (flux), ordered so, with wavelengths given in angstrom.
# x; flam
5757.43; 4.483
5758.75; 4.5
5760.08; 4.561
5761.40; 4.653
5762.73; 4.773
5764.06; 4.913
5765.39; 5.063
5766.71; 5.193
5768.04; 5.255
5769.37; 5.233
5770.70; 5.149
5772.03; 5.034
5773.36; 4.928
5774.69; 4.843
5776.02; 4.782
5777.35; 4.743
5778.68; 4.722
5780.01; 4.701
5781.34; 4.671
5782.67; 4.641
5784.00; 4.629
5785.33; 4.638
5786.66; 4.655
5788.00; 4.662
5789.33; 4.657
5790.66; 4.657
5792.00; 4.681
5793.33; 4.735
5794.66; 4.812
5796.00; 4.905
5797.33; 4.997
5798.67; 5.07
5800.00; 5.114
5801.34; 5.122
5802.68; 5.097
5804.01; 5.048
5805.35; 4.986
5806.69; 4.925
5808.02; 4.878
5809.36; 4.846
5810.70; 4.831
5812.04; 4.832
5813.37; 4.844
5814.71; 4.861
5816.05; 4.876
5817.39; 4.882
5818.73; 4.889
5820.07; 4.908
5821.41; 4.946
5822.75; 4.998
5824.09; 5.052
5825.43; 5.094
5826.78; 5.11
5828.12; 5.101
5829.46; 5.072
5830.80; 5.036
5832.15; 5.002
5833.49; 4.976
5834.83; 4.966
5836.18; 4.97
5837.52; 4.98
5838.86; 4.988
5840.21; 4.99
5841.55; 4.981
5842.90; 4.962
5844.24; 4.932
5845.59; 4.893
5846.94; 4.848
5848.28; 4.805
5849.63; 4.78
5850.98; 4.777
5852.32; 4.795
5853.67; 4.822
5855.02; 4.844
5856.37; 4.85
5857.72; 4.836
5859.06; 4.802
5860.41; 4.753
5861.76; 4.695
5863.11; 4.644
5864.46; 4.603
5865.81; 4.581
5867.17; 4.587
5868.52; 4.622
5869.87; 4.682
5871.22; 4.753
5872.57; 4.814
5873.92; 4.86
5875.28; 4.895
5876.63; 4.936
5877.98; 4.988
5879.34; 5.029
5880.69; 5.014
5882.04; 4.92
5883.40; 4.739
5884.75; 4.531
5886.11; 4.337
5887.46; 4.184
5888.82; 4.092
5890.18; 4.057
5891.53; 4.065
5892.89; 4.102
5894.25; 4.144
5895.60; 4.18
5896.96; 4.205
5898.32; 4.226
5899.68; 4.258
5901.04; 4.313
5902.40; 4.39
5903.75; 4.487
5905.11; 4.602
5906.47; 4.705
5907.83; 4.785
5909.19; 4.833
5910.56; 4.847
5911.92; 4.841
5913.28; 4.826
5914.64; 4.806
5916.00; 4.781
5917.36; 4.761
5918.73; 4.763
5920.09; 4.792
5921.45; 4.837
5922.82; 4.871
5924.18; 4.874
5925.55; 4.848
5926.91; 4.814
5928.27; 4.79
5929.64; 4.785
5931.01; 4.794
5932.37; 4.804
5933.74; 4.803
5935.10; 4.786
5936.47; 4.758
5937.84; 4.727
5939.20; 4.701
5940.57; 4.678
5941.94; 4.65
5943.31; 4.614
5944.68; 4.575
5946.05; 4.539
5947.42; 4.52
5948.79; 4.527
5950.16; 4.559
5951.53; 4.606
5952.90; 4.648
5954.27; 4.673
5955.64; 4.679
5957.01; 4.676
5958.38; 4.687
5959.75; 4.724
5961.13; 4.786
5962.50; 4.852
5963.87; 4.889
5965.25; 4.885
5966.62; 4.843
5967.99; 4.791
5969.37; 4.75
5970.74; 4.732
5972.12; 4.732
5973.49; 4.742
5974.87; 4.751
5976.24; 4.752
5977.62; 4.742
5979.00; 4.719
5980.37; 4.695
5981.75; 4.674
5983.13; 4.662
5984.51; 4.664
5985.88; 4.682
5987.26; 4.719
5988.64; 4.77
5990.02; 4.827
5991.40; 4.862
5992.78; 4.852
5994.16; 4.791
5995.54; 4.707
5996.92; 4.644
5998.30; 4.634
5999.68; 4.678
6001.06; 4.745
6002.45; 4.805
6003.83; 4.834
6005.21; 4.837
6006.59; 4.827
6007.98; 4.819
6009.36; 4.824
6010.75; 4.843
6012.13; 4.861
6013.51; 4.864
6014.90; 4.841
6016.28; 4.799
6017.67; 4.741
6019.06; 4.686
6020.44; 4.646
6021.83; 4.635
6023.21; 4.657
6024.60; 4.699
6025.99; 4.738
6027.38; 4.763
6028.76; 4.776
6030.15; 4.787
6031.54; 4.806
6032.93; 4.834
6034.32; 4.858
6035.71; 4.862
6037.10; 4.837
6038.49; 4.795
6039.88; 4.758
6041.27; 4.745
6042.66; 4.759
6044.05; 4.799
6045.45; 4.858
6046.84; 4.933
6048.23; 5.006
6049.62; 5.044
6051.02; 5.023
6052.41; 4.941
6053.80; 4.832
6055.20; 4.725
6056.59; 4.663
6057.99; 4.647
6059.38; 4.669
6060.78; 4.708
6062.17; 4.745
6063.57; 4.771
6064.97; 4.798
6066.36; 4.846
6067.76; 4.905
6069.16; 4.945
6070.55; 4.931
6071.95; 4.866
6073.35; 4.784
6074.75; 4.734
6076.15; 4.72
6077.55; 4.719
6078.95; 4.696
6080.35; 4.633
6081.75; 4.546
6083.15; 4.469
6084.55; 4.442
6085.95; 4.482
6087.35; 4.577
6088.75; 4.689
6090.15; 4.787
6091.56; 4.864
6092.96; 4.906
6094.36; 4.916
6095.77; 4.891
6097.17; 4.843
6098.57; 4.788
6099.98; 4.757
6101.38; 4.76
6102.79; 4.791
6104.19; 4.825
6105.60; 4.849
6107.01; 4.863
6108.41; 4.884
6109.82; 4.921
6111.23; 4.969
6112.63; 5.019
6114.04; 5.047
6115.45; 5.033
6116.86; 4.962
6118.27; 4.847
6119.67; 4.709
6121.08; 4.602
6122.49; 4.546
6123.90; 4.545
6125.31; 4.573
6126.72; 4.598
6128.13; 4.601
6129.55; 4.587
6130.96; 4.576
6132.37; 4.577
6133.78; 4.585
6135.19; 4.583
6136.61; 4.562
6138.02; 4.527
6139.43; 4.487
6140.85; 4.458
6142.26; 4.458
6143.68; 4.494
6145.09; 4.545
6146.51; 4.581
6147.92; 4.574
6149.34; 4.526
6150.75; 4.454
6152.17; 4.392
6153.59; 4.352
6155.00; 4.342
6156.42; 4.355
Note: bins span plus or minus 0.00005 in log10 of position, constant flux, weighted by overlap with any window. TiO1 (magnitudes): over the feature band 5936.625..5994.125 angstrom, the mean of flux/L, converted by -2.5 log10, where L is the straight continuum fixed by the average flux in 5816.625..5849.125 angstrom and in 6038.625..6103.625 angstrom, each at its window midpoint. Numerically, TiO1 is 0.03 mag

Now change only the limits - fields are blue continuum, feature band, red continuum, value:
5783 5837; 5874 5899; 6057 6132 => 0.09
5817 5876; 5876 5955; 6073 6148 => 0.05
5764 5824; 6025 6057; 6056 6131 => -0.01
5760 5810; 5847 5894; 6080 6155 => 0.04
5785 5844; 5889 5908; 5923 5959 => 0.11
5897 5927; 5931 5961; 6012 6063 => 0.01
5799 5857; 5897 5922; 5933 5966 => 0.03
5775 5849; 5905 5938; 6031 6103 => 0.01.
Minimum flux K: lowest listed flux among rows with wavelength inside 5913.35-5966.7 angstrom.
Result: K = 4.52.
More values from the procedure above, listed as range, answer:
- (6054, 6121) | 4.442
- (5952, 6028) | 4.634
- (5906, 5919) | 4.705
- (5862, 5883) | 4.581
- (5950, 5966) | 4.559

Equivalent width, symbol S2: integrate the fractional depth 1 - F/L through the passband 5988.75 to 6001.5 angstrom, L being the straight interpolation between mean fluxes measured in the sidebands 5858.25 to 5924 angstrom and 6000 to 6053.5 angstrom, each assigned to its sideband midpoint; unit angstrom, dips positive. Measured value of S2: 0.0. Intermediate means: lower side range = 4.62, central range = 4.75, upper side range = 4.81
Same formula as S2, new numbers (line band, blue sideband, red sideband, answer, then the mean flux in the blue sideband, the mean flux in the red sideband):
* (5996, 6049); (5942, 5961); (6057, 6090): -1.3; 4.62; 4.71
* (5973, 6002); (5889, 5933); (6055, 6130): -0.4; 4.59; 4.76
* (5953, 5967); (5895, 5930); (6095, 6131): -0.2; 4.66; 4.79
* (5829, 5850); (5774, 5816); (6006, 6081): -0.6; 4.83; 4.8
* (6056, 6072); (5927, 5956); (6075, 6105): -0.3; 4.68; 4.72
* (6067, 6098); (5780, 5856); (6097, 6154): -0.3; 4.89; 4.67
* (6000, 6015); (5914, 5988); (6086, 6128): -0.2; 4.73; 4.8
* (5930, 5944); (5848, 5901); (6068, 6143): -0.3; 4.6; 4.72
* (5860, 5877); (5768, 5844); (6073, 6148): 0.5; 4.91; 4.7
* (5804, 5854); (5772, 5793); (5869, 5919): -2.9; 4.72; 4.59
